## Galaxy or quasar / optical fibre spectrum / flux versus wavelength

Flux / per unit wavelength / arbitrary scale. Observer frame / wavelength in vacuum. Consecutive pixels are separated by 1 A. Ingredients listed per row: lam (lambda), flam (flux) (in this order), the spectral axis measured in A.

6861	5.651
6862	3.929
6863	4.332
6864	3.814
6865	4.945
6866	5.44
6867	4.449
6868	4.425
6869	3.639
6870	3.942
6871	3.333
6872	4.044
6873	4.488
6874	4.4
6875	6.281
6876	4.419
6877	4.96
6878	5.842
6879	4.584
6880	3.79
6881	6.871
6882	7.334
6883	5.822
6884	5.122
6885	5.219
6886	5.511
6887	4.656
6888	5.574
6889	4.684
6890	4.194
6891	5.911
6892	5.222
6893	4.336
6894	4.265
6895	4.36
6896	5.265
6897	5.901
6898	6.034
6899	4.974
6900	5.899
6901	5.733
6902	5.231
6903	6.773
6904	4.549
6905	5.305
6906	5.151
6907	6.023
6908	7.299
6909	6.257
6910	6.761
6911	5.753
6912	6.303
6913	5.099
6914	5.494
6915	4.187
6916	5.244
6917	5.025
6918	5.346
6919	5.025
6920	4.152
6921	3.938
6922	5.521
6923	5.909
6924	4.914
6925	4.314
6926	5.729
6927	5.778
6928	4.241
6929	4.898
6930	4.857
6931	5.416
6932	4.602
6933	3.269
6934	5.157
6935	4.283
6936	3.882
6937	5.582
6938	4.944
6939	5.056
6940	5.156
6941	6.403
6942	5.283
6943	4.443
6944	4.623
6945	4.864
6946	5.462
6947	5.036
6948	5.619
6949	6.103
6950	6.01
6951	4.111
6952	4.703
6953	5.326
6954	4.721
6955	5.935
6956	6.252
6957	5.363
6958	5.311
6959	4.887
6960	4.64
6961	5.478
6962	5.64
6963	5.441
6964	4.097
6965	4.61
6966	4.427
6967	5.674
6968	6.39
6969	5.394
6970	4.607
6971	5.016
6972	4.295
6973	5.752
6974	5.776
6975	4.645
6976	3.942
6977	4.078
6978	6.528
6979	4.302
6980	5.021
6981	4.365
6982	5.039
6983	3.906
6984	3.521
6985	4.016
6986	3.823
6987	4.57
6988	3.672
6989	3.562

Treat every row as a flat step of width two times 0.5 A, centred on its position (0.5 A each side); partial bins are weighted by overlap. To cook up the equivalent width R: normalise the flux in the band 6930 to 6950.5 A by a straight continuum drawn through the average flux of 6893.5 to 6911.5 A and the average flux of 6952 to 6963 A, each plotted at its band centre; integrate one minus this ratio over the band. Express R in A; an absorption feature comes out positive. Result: 1.4 A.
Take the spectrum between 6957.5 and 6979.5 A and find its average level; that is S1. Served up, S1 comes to 5.04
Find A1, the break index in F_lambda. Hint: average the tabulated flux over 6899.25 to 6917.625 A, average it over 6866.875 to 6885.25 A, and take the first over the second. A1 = 1.16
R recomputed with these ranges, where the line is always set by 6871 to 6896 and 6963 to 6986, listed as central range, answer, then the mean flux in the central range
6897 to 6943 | -2.9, 5.26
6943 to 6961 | -1.4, 5.22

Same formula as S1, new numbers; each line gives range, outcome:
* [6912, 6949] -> 5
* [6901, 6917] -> 5.68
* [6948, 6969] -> 5.27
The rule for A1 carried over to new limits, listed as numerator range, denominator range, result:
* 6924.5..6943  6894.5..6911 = 0.86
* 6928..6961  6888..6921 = 0.95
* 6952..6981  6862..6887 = 1.05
